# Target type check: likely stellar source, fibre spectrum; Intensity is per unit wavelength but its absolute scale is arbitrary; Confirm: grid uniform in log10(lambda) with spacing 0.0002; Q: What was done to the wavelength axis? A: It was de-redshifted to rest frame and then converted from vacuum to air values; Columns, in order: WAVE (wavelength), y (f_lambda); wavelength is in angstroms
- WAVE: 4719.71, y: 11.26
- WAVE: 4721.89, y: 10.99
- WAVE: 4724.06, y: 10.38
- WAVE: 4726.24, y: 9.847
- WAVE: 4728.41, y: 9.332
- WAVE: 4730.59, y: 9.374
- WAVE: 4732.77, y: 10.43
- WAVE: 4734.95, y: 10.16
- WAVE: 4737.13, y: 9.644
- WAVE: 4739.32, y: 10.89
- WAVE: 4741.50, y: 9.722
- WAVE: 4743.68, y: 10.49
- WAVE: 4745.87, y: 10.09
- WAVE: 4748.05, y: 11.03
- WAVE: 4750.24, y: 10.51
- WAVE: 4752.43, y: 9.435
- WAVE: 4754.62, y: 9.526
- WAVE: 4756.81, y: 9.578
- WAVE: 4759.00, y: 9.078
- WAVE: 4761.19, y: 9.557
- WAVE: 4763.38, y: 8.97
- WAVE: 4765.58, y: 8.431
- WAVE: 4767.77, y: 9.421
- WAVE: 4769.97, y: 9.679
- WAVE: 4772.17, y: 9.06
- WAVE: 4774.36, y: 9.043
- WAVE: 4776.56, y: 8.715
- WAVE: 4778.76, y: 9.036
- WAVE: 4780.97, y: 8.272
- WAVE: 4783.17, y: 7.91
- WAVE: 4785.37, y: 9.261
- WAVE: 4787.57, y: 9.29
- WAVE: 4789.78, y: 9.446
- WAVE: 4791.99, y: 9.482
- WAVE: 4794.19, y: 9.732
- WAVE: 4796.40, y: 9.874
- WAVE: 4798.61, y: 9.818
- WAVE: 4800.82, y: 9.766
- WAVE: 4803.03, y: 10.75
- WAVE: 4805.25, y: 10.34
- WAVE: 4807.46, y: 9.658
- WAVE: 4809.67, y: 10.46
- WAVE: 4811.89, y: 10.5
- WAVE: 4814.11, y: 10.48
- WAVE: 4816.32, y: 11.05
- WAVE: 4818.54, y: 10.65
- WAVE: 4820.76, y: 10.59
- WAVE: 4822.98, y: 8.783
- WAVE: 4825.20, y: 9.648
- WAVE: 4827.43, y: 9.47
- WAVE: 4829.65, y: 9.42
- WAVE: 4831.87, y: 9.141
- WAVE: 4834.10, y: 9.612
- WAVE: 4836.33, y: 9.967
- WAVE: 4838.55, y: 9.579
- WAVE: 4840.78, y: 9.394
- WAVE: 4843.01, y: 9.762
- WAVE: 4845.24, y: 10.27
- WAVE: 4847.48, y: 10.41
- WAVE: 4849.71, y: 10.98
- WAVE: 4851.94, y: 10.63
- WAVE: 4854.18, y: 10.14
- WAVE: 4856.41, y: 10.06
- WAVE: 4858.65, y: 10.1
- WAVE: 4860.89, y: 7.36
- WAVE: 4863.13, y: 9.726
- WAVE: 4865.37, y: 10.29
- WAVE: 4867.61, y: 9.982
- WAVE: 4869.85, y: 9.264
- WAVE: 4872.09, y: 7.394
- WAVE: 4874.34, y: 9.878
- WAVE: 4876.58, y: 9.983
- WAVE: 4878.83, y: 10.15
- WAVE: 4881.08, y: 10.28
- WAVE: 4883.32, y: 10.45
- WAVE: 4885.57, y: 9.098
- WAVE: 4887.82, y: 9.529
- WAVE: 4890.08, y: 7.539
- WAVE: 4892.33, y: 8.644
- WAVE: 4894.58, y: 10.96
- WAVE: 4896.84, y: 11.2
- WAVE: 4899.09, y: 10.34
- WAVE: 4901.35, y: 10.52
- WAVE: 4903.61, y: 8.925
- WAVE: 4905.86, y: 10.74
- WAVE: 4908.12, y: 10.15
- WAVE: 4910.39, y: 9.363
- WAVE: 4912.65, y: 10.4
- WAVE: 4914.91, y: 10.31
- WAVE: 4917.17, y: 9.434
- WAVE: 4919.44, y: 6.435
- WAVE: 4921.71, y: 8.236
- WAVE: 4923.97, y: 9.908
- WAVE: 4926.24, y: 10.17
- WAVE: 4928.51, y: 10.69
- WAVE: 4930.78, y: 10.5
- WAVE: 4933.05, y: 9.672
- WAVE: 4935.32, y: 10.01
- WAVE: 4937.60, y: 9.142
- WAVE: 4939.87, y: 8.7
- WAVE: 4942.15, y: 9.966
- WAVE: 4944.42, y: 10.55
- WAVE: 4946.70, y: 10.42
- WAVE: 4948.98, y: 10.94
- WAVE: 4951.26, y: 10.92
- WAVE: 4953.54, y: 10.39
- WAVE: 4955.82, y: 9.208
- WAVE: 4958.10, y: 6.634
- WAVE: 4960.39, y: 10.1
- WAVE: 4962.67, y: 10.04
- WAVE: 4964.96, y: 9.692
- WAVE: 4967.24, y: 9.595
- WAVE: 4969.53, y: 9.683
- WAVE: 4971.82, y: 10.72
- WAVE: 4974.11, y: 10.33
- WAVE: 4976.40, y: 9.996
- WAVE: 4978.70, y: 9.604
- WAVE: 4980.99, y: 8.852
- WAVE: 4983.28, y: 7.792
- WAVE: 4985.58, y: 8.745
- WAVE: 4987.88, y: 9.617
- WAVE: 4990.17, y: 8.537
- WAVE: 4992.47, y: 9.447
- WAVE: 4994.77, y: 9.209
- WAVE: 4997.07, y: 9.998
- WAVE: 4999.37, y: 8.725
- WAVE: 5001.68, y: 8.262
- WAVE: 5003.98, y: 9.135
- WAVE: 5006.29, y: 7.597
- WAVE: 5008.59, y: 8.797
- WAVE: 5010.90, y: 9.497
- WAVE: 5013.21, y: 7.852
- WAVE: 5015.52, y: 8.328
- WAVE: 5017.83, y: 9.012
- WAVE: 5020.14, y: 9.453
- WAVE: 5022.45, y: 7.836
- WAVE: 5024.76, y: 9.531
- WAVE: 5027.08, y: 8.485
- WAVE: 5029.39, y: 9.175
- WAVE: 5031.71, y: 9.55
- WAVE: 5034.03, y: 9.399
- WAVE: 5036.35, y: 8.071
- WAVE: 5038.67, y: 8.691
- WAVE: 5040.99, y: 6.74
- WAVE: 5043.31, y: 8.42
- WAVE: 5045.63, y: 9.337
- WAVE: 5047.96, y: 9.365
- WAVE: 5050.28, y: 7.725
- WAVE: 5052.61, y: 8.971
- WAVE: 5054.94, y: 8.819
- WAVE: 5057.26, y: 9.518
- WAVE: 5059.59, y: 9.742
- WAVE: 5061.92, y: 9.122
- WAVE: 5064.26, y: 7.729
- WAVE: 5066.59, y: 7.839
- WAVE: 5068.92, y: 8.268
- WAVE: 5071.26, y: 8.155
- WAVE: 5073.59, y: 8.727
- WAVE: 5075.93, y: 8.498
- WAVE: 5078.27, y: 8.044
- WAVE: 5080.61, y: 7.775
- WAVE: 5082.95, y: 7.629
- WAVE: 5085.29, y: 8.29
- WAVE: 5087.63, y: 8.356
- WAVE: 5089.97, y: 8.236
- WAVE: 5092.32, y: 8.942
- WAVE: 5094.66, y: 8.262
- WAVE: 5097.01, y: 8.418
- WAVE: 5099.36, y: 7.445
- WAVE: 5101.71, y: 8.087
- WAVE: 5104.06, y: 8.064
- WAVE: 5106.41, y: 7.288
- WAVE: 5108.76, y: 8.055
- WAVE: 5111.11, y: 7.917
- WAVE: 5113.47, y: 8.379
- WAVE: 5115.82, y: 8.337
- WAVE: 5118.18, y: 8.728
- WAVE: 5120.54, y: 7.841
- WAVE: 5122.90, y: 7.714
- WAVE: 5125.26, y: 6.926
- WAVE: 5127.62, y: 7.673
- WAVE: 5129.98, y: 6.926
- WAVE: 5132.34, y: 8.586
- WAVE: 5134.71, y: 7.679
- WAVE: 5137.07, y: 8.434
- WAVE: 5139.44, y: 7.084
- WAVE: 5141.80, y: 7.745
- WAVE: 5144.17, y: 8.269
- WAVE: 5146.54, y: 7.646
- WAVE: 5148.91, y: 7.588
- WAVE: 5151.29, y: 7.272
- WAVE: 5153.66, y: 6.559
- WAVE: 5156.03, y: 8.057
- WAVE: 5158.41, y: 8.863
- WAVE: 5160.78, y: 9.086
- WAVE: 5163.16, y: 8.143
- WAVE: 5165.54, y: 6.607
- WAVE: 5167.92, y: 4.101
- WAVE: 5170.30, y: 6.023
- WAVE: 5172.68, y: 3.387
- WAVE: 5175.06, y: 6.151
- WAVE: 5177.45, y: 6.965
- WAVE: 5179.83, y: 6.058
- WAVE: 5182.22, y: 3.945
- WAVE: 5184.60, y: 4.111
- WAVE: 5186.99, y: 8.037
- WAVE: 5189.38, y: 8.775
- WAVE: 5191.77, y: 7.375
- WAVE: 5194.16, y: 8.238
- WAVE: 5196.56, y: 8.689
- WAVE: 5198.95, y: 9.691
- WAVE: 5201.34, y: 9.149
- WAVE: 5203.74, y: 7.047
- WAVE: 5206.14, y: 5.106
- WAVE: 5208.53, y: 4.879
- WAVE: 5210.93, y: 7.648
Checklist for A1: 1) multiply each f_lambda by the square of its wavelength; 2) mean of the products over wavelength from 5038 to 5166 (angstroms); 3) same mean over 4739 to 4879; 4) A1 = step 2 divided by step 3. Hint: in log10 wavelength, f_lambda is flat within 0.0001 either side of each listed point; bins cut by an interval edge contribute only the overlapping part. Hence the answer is 0.94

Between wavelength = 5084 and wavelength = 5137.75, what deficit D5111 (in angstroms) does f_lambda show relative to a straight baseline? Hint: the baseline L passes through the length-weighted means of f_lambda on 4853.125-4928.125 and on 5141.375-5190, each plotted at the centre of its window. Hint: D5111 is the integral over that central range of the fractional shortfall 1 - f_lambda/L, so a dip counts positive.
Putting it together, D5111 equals -4.9 angstroms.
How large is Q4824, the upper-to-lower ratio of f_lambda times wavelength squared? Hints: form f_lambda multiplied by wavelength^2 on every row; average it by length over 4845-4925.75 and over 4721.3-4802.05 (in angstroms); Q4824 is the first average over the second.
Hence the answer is 1.1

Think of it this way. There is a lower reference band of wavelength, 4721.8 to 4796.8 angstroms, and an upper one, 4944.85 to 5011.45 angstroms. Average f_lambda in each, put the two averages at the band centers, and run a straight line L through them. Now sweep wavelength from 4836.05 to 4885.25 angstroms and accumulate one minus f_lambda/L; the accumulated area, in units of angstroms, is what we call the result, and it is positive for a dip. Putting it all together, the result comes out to -1.6 angstroms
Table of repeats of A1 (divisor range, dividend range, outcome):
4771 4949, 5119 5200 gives 0.84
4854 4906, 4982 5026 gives 0.96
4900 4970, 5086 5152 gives 0.88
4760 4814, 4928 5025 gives 1.07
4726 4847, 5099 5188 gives 0.86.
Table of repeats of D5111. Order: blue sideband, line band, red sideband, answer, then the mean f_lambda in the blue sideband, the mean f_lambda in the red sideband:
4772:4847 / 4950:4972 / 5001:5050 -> -1.68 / 9.67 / 8.68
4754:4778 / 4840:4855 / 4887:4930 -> -1.25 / 9.18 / 9.66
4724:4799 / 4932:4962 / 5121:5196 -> -4.77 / 9.54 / 7.12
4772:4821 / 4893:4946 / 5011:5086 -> -3.93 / 9.7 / 8.58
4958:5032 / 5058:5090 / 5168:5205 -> -0.64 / 9.11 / 6.82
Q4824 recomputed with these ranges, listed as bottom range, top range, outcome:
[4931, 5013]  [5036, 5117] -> 0.92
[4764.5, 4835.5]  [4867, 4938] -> 1.05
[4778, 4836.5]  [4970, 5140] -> 0.97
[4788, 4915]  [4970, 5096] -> 0.96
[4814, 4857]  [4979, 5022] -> 0.94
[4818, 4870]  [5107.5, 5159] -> 0.90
